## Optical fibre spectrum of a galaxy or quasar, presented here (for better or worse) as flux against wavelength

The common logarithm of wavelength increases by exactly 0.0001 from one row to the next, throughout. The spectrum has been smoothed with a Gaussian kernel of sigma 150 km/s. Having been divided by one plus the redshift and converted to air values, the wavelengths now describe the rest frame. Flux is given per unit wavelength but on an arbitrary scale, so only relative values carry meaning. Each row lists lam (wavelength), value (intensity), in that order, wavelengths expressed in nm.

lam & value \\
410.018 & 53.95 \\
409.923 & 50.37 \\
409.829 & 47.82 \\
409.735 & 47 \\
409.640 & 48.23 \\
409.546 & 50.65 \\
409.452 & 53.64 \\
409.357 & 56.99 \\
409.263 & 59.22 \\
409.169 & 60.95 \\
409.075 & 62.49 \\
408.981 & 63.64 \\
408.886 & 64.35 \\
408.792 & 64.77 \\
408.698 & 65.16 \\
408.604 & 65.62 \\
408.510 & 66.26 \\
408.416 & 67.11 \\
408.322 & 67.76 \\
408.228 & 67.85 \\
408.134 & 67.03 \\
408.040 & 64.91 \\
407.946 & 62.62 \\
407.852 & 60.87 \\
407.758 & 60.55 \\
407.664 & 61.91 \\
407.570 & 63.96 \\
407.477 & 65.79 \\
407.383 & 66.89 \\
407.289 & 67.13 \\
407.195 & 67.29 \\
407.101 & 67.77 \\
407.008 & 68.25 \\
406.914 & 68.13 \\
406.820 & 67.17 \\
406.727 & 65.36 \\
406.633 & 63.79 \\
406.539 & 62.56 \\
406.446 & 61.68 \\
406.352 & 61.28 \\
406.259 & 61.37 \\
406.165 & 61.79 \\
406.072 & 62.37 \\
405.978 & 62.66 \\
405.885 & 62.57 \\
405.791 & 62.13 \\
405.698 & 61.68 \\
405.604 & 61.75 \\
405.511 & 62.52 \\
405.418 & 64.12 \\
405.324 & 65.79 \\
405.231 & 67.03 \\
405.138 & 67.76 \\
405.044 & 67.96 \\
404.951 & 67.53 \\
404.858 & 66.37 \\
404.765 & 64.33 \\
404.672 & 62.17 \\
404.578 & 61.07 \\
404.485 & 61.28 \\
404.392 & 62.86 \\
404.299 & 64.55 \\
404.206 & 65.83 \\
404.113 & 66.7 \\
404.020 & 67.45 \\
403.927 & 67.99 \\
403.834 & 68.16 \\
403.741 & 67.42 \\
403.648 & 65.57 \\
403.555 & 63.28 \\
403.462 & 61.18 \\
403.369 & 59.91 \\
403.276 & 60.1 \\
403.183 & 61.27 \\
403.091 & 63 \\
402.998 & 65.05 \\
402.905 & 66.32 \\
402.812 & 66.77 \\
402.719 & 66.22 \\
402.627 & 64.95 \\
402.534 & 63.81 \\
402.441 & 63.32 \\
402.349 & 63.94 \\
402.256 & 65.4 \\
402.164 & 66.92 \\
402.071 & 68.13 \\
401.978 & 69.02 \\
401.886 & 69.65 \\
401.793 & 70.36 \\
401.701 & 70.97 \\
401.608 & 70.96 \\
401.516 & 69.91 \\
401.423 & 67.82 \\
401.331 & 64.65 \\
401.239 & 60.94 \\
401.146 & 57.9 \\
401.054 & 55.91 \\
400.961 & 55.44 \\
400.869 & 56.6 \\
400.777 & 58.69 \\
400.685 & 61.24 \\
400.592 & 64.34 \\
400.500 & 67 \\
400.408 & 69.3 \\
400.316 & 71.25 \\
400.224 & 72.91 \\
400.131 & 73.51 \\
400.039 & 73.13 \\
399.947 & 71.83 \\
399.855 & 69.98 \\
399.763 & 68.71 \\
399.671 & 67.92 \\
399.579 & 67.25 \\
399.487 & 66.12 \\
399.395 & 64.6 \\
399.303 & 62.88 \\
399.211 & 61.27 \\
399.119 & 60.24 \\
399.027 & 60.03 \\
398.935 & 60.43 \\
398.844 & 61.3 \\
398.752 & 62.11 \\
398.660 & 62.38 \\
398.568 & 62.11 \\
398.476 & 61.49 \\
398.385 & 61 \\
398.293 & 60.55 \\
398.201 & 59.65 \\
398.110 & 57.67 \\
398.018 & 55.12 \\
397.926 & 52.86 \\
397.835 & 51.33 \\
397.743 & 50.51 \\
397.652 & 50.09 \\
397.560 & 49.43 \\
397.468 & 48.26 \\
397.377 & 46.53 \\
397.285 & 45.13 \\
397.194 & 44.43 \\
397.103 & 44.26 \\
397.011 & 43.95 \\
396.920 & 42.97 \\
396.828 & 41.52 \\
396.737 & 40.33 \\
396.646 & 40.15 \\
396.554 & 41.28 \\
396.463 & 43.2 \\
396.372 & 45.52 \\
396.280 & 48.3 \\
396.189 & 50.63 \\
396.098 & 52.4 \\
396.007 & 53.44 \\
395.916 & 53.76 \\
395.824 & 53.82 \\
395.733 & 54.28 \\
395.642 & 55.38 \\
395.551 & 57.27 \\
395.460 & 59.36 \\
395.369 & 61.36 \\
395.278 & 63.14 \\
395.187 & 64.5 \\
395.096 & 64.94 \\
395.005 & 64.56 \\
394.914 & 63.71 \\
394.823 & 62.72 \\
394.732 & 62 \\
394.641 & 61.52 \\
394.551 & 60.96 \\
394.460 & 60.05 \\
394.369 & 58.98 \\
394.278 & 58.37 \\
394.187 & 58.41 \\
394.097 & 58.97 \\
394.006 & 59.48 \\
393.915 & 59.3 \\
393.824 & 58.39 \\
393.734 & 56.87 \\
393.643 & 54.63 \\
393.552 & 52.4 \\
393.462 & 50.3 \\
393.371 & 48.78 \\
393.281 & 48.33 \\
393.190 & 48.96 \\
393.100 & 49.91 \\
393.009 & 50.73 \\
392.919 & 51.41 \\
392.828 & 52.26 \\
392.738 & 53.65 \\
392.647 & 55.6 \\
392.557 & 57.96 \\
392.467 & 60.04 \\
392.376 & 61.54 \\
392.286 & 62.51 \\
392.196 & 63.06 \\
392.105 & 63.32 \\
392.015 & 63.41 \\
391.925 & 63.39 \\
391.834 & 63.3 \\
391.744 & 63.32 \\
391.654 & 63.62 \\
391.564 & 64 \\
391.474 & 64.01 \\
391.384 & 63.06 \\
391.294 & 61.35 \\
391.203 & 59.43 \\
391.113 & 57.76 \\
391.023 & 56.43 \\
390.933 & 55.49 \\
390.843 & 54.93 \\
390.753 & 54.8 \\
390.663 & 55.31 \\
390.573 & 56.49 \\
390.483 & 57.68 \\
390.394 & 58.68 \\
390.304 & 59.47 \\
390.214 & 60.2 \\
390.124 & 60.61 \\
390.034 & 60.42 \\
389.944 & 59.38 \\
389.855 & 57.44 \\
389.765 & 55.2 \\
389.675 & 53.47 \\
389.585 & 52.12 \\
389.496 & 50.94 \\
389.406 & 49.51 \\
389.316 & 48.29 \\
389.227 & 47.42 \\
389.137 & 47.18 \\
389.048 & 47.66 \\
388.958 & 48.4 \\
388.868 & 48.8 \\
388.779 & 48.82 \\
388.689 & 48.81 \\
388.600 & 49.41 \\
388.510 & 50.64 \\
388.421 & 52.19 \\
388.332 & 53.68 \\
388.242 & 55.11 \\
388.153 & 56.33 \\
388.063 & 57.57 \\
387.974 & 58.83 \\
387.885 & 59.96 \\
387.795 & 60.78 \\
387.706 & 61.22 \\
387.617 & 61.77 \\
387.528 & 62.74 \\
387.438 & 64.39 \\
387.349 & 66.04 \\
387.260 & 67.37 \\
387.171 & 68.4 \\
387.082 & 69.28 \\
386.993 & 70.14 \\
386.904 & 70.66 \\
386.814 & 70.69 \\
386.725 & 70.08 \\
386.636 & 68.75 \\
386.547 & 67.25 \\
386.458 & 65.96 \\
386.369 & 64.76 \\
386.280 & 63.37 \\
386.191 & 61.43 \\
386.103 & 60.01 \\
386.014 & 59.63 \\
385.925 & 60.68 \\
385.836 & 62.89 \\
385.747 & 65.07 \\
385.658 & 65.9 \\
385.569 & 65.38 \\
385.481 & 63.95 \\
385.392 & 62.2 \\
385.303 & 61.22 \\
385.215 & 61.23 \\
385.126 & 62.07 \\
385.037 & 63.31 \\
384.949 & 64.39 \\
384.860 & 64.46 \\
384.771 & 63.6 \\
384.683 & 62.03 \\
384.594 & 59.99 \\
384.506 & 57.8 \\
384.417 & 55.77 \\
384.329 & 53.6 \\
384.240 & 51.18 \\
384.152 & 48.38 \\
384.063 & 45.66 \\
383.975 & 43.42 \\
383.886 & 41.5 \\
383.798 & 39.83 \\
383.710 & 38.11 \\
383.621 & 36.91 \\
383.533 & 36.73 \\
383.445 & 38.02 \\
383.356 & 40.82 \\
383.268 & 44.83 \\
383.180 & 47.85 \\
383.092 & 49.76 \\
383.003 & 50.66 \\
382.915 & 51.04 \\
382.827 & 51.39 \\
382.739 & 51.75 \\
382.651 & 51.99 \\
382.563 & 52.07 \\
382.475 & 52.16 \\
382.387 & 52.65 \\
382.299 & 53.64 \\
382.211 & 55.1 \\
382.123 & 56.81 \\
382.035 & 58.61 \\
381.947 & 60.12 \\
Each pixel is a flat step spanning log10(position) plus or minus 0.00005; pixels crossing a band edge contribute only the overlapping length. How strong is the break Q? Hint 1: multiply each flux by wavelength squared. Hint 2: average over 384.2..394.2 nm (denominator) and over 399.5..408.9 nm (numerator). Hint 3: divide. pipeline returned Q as 1.2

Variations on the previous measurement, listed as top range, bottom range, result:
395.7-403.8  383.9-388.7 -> 1.05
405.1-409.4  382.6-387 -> 1.27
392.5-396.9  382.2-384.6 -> 1.20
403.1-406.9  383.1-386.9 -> 1.25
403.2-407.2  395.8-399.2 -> 1.29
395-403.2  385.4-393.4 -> 1.07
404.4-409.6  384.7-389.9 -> 1.18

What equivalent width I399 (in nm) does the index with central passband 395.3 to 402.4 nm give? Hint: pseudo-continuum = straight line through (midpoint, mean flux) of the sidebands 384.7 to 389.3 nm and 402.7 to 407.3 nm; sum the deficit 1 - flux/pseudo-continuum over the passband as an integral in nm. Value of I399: 0.49 nm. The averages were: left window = 60.5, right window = 64.4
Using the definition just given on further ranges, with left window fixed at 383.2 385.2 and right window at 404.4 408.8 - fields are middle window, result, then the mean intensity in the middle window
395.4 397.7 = 0.39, 48.3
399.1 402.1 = -0.26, 66.1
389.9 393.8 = -0.16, 57.6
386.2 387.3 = -0.33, 67.8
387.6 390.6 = -0.04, 54.5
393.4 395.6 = -0.10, 59.6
